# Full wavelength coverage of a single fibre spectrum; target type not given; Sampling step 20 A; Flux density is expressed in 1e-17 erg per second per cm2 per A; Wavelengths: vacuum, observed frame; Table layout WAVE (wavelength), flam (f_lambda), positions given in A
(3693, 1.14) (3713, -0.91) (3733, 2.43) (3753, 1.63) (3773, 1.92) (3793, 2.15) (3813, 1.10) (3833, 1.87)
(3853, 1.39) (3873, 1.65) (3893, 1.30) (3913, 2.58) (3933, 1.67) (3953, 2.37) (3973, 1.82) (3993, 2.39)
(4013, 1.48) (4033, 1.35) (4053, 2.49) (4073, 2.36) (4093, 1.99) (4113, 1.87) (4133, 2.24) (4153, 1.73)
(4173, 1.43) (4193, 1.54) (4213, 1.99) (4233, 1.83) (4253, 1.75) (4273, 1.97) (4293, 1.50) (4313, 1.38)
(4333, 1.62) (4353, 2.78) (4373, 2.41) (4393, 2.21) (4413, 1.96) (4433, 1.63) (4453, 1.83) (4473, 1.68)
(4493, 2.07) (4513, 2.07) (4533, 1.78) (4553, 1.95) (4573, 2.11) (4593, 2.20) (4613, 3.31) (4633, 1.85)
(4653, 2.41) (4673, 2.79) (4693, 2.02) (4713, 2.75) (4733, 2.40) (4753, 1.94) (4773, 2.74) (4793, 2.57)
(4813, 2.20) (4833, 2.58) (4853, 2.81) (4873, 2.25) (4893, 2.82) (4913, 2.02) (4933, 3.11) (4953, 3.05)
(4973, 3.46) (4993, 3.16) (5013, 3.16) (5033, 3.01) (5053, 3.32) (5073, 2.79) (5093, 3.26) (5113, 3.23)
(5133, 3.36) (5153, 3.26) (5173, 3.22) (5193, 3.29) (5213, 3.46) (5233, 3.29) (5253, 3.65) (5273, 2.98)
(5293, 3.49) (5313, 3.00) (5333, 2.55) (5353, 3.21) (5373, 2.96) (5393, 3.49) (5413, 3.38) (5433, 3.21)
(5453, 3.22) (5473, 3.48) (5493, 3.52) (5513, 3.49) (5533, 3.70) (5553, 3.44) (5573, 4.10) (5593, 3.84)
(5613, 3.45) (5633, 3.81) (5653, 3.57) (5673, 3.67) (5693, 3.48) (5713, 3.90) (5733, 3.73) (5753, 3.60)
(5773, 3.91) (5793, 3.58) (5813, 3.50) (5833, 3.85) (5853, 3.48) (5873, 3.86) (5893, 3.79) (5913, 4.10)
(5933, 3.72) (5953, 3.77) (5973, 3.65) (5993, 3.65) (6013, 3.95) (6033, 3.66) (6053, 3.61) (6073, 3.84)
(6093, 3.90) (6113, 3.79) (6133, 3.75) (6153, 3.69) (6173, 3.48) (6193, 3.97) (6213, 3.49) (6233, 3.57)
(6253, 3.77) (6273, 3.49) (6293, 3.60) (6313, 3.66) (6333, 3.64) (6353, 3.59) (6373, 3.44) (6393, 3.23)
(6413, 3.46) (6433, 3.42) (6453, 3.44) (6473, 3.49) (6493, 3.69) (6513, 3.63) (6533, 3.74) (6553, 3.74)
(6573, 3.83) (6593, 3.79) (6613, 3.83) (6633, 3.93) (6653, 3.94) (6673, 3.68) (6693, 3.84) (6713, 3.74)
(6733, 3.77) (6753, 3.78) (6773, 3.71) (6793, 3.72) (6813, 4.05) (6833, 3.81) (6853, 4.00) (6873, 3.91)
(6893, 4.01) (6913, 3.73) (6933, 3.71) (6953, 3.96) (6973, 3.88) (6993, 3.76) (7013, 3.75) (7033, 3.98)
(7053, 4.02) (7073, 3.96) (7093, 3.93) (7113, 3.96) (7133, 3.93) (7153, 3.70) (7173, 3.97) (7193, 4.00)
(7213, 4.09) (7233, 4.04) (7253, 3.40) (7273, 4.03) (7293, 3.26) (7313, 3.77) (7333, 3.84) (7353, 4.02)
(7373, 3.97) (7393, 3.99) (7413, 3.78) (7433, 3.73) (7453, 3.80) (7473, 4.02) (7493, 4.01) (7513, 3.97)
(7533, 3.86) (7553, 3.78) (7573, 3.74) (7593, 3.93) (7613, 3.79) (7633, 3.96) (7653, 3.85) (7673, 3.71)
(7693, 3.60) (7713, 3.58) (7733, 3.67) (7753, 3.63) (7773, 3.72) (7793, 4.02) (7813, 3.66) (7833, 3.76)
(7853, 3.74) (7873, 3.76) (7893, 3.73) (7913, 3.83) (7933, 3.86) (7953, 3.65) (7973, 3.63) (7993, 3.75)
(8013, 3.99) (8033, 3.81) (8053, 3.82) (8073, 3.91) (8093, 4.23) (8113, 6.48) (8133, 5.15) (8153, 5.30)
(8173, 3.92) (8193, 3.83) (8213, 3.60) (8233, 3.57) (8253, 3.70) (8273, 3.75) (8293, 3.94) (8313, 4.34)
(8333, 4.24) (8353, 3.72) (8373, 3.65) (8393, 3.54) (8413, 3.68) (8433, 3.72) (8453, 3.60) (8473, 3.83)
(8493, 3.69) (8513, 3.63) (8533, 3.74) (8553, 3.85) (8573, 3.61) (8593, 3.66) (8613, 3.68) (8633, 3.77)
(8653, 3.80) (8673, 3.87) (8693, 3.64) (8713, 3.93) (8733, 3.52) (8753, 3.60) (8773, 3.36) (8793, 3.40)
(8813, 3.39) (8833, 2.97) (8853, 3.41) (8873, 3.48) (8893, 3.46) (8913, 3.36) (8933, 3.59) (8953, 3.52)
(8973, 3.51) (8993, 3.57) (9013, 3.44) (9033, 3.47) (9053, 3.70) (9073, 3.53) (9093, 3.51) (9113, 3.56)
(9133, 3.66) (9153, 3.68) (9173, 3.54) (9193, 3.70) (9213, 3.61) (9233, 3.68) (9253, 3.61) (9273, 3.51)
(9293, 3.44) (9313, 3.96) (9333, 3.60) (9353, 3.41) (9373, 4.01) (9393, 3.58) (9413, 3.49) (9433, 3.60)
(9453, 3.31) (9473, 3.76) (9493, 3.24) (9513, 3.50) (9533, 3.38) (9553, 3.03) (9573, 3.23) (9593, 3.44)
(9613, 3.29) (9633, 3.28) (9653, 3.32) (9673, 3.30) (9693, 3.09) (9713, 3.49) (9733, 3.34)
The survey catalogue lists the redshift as 0.237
